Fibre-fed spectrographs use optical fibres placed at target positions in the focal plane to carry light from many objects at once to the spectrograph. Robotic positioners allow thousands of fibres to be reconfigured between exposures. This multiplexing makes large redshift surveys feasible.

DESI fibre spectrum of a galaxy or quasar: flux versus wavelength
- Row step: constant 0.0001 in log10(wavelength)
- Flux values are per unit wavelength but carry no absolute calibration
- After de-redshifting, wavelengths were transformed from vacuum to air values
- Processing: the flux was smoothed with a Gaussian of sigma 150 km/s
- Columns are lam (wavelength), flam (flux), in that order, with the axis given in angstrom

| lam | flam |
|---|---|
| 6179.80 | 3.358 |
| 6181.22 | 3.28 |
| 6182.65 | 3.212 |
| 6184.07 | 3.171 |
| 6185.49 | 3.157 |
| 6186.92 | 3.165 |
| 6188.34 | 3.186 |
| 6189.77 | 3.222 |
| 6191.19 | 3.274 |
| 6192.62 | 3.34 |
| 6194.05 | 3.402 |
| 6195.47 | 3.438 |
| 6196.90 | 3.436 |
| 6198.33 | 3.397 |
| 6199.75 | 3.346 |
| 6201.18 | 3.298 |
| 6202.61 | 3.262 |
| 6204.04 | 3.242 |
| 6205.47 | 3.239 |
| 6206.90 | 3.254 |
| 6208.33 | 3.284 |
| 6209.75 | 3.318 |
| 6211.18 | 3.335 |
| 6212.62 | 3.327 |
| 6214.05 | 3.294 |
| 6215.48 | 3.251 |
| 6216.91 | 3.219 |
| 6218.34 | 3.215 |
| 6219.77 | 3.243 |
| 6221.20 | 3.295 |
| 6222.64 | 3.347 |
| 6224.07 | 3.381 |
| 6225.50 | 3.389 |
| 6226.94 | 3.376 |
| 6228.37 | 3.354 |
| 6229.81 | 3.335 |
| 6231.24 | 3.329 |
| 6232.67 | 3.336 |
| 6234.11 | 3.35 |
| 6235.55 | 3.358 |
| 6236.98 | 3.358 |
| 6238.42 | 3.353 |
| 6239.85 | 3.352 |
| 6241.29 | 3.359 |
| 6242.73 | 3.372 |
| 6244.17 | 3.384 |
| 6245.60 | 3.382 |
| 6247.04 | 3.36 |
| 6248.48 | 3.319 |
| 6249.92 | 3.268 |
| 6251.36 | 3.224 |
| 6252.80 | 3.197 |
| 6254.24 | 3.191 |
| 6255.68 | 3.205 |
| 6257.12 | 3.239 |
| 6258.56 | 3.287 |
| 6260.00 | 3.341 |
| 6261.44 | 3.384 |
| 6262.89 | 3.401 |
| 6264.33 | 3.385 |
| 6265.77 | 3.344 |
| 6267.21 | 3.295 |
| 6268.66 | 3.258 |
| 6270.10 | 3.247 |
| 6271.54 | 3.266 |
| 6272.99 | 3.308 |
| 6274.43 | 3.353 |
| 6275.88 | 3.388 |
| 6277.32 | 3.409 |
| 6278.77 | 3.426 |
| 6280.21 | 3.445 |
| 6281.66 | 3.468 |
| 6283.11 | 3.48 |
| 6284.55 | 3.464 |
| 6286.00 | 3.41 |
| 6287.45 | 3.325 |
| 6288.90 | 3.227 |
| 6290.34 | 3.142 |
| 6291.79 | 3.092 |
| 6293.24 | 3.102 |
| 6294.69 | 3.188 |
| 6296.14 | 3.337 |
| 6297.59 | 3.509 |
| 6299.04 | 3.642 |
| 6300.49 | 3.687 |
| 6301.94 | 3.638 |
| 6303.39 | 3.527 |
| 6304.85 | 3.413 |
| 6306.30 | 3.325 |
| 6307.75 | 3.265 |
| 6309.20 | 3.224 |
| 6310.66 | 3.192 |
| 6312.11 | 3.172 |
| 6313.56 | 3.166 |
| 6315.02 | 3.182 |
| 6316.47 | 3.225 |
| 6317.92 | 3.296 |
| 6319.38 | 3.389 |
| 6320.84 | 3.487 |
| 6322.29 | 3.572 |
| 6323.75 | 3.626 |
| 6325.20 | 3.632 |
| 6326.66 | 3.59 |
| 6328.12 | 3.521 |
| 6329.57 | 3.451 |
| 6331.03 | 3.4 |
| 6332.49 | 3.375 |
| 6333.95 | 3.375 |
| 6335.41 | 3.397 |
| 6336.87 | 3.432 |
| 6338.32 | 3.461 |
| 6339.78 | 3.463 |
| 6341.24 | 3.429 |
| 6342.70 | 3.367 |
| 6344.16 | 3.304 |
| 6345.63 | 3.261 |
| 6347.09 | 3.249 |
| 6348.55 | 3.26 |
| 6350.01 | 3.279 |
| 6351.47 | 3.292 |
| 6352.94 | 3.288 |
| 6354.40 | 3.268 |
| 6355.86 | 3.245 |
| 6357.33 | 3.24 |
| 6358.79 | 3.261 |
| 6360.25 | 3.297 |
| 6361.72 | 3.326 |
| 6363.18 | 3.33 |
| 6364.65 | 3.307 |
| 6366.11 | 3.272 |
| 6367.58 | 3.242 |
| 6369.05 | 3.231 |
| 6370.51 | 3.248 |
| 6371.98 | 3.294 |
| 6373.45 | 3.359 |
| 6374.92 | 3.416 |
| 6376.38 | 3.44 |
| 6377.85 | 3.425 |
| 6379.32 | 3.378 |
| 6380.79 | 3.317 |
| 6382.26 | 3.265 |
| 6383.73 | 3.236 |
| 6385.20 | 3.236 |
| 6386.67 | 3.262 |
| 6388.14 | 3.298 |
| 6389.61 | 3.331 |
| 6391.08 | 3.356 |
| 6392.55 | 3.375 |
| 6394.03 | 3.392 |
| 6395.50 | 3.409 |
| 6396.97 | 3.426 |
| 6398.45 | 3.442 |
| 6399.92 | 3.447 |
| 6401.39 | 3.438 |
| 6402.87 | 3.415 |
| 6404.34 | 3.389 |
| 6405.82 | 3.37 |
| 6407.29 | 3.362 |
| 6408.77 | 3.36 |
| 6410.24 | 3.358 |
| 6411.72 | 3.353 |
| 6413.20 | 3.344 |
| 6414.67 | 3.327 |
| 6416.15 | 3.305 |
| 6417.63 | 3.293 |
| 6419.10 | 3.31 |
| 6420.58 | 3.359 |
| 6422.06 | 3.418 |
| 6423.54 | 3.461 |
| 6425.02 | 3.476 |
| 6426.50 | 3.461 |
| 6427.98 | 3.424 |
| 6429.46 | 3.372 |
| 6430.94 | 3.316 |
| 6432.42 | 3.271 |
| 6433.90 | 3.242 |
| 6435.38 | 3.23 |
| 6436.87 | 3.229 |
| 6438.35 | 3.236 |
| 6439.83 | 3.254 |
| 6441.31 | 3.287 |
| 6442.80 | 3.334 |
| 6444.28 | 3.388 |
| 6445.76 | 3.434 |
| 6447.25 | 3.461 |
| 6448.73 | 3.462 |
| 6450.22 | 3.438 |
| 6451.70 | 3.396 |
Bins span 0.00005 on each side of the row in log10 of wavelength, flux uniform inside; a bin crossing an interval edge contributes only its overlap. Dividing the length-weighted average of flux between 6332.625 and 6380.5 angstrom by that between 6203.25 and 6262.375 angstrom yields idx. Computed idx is 1.01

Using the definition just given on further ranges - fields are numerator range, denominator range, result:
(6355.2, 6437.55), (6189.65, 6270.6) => 1.01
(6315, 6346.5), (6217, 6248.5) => 1.02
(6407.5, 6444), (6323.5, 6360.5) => 0.99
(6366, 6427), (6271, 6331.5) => 0.99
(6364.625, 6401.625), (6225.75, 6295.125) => 1.01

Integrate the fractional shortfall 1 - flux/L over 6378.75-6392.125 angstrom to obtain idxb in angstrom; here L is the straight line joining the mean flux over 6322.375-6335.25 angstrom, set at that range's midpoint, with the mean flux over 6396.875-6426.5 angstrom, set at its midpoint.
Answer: 0.5 angstrom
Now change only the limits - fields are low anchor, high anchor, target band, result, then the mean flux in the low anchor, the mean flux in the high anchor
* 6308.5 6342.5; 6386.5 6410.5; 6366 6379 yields 0.2 angstrom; 3.39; 3.38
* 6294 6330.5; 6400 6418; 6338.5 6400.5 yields 1.1 angstrom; 3.41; 3.36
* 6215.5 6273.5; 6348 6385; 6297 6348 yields -1.6 angstrom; 3.31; 3.3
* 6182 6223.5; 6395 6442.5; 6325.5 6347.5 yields -0.6 angstrom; 3.28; 3.36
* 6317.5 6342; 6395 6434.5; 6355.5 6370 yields 0.7 angstrom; 3.47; 3.38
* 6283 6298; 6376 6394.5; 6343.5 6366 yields 0.2 angstrom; 3.29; 3.33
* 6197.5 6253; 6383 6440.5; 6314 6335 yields -0.6 angstrom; 3.32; 3.35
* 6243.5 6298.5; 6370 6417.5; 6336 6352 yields 0.0 angstrom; 3.32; 3.35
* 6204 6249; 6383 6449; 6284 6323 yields 0.0 angstrom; 3.32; 3.35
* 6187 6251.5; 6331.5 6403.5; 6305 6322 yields 0.3 angstrom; 3.32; 3.34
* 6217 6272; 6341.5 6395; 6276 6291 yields -0.3 angstrom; 3.32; 3.31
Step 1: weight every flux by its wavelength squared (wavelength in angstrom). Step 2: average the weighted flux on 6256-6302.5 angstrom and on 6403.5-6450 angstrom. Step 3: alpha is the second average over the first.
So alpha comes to 1.05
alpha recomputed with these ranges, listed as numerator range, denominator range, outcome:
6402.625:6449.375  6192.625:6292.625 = 1.07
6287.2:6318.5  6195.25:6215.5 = 1.03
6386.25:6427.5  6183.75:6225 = 1.09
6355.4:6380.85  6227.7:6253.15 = 1.03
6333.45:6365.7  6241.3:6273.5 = 1.04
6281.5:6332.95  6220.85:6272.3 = 1.04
